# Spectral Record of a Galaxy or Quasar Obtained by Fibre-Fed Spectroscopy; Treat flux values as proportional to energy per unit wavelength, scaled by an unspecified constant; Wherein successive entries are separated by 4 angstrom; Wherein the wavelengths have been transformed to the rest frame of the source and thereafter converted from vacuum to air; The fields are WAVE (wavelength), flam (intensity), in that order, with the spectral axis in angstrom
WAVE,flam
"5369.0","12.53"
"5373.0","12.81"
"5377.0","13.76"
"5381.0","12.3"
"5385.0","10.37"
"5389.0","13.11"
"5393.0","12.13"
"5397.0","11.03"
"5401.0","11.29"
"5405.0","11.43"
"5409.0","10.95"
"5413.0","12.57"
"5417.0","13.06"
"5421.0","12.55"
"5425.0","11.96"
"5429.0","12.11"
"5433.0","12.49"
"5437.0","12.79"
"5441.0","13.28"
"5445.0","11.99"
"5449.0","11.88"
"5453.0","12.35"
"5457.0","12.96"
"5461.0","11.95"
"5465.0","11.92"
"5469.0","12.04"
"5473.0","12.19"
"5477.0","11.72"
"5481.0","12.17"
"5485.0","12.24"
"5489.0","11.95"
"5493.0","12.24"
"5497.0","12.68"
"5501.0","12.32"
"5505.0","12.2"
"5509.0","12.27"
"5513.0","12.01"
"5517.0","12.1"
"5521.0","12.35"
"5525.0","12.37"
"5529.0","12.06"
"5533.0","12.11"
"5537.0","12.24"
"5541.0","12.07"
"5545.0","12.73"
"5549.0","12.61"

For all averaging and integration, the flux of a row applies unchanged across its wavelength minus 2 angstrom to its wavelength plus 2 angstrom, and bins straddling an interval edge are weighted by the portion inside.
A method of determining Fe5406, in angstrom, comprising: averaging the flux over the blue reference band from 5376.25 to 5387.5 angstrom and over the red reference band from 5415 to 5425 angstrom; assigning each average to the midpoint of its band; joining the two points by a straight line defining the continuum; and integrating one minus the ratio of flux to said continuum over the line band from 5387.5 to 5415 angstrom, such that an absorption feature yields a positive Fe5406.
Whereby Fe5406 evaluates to 1.25 angstrom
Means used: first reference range 12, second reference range 12.6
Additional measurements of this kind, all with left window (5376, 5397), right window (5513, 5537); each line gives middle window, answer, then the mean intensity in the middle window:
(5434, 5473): -0.59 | 12.3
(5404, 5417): 0.28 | 11.9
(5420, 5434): -0.10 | 12.2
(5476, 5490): 0.15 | 12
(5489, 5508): -0.21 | 12.3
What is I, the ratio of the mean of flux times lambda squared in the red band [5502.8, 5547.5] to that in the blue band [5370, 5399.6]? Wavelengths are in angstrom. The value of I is 1.06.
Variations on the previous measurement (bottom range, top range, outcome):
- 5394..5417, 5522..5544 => 1.10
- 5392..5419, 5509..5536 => 1.08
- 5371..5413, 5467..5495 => 1.04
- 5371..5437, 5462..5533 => 1.04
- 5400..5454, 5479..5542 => 1.03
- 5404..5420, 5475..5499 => 1.04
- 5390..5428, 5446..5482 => 1.04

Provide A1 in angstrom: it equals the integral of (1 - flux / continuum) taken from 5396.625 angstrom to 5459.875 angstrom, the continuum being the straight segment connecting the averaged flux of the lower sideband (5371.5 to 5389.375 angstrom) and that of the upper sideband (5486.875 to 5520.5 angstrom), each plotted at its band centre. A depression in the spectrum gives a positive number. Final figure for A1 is 0.7 angstrom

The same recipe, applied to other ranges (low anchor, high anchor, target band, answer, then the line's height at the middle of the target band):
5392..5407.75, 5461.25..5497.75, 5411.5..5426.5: -1.3 angstrom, 11.6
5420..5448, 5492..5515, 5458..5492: 0.8 angstrom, 12.3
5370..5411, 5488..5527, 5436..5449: -0.5 angstrom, 12.1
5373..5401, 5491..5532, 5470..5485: 0.2 angstrom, 12.2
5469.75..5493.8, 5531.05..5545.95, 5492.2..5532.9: -0.3 angstrom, 12.2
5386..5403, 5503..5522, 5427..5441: -0.8 angstrom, 11.9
